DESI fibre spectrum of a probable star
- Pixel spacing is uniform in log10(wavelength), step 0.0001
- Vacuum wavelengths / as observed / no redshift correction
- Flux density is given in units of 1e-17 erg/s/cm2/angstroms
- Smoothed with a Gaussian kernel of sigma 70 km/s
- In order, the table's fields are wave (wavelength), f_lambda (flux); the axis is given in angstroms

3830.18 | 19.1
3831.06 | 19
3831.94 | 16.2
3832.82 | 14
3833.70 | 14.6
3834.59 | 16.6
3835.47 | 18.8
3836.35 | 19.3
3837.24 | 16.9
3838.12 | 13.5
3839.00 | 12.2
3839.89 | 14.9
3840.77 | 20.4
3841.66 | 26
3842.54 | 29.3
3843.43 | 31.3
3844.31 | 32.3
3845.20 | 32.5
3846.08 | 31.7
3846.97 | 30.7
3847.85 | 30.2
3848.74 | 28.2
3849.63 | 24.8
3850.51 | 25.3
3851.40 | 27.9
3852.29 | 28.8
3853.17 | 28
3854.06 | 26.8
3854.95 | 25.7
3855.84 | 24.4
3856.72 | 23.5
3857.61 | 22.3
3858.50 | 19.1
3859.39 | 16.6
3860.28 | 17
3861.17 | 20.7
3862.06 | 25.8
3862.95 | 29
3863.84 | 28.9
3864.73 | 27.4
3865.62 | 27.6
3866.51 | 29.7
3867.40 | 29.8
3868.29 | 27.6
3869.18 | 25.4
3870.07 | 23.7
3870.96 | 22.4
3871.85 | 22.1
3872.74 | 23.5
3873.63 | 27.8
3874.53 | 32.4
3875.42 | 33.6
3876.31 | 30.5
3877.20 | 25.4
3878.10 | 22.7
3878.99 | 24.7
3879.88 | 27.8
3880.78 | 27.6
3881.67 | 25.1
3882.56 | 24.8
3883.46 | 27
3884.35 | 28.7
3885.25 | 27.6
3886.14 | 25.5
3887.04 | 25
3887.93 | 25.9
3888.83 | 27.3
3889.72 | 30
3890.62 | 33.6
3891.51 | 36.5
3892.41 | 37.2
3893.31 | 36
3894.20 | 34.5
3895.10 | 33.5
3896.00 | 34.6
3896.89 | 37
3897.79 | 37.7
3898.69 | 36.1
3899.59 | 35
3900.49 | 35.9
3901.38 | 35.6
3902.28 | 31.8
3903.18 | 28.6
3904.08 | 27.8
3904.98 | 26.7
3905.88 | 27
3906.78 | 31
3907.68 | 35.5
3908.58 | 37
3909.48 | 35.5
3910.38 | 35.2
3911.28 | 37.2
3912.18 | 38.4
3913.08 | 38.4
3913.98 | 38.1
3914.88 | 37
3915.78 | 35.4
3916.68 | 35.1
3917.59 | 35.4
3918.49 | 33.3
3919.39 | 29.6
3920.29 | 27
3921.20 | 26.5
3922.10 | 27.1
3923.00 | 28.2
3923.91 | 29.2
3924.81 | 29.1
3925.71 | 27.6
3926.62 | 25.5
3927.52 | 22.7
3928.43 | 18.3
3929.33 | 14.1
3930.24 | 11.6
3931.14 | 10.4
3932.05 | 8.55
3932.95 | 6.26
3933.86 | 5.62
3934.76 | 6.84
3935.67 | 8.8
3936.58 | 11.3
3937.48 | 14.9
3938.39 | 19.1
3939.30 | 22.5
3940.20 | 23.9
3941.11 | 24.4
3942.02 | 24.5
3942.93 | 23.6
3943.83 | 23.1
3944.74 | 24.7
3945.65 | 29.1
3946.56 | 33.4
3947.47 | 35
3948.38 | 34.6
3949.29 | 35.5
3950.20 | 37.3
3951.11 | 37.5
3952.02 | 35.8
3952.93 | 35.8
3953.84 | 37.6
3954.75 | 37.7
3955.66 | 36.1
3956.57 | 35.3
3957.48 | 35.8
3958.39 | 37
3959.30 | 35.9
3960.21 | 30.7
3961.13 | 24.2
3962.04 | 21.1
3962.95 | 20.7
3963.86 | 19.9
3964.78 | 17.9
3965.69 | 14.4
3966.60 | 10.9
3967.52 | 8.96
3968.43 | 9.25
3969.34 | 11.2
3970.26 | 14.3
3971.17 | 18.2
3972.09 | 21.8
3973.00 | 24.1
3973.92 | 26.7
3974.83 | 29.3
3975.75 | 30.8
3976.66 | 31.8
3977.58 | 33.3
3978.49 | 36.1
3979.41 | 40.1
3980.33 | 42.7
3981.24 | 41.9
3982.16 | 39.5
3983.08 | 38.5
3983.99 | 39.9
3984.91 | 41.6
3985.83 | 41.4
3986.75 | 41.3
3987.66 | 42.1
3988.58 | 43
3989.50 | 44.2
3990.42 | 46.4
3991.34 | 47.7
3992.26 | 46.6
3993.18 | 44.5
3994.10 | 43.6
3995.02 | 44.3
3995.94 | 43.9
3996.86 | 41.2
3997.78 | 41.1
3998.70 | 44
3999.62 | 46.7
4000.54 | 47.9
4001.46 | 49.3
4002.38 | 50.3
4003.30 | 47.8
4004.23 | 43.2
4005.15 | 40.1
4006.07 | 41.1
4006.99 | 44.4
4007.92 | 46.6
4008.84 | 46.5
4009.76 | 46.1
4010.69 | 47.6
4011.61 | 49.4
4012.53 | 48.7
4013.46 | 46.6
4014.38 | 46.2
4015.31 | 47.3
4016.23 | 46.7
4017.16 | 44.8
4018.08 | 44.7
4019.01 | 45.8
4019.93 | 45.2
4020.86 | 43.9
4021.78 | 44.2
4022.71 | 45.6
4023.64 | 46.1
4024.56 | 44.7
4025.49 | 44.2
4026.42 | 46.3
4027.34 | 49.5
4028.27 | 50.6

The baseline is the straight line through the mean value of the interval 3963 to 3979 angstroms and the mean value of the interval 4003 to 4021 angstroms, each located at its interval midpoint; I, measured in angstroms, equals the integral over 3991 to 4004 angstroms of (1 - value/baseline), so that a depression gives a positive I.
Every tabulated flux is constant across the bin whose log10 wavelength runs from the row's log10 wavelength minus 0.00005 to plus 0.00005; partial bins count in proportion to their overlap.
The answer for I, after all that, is -3.1 angstroms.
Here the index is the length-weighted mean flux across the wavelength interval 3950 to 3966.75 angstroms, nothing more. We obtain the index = 29.8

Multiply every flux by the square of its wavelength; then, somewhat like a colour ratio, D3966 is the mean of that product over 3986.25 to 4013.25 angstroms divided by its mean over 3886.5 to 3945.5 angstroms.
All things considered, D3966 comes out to 1.7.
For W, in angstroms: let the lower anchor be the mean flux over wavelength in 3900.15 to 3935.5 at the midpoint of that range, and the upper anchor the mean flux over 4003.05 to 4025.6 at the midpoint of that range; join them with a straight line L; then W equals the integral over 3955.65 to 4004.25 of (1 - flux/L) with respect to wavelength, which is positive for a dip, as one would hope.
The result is 6.3 angstroms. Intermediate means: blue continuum 27.2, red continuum 45.5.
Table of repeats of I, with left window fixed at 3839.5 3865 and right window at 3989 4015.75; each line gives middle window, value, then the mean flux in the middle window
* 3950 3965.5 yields 3.3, 31.2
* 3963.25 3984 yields 8.0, 25.8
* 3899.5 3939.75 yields 9.5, 26.2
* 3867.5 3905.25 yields 1.0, 29.6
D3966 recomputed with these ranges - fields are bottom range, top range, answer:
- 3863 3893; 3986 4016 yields 1.73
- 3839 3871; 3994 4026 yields 1.90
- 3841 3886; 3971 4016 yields 1.67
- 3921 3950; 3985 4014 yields 2.16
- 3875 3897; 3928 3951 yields 0.72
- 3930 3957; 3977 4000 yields 1.76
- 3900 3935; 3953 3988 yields 1.10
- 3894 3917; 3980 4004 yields 1.33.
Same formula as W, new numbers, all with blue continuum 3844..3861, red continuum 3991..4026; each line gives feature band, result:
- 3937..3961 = 4.70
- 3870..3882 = 1.00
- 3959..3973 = 7.49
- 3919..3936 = 7.72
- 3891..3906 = -1.00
